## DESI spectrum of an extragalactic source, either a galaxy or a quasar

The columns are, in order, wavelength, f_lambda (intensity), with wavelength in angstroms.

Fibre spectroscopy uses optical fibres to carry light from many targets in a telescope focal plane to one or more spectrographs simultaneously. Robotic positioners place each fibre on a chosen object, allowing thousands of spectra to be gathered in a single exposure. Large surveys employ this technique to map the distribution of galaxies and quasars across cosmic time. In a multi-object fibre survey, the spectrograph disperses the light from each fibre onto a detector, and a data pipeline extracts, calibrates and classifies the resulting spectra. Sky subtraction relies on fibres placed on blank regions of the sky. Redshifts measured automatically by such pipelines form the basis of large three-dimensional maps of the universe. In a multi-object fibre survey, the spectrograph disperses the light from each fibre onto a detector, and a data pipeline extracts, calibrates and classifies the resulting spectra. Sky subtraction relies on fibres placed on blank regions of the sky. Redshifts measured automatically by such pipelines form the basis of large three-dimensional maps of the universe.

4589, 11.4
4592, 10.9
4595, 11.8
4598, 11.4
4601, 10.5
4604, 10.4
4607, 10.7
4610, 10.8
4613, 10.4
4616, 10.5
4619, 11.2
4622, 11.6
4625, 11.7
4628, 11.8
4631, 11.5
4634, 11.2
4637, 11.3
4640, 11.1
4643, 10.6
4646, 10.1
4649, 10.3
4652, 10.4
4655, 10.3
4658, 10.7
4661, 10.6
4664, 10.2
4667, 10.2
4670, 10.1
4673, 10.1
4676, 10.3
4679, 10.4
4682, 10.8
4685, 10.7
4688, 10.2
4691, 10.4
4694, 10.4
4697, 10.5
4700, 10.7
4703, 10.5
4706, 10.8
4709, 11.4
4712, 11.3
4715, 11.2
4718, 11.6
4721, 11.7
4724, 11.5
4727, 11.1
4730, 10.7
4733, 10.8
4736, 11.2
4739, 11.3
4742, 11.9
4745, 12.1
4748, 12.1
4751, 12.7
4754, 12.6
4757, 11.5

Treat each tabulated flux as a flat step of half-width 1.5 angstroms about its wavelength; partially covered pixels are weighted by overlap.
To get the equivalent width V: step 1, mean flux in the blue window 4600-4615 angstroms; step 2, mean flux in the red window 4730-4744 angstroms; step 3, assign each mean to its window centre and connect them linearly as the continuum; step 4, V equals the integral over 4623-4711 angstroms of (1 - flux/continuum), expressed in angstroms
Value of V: 1.7 angstroms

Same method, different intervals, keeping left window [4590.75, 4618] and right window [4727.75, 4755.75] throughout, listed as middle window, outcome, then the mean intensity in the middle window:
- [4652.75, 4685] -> 2.4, 10.4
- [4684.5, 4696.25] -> 1.0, 10.4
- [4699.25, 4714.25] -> 0.7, 11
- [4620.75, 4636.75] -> -0.8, 11.5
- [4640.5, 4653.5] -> 0.8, 10.4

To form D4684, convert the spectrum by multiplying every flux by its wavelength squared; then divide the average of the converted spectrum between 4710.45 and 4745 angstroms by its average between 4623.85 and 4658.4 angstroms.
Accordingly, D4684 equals 1.08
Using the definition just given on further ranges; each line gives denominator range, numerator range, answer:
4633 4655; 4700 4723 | 1.08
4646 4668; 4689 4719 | 1.07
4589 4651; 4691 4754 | 1.07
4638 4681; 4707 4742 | 1.11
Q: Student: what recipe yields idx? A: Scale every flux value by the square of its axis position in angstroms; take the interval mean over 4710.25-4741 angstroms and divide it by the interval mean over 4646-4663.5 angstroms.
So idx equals 1.11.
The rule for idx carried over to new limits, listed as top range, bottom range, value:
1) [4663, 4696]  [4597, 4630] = 0.97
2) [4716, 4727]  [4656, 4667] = 1.13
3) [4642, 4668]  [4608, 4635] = 0.94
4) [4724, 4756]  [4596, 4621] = 1.14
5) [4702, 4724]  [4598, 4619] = 1.10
